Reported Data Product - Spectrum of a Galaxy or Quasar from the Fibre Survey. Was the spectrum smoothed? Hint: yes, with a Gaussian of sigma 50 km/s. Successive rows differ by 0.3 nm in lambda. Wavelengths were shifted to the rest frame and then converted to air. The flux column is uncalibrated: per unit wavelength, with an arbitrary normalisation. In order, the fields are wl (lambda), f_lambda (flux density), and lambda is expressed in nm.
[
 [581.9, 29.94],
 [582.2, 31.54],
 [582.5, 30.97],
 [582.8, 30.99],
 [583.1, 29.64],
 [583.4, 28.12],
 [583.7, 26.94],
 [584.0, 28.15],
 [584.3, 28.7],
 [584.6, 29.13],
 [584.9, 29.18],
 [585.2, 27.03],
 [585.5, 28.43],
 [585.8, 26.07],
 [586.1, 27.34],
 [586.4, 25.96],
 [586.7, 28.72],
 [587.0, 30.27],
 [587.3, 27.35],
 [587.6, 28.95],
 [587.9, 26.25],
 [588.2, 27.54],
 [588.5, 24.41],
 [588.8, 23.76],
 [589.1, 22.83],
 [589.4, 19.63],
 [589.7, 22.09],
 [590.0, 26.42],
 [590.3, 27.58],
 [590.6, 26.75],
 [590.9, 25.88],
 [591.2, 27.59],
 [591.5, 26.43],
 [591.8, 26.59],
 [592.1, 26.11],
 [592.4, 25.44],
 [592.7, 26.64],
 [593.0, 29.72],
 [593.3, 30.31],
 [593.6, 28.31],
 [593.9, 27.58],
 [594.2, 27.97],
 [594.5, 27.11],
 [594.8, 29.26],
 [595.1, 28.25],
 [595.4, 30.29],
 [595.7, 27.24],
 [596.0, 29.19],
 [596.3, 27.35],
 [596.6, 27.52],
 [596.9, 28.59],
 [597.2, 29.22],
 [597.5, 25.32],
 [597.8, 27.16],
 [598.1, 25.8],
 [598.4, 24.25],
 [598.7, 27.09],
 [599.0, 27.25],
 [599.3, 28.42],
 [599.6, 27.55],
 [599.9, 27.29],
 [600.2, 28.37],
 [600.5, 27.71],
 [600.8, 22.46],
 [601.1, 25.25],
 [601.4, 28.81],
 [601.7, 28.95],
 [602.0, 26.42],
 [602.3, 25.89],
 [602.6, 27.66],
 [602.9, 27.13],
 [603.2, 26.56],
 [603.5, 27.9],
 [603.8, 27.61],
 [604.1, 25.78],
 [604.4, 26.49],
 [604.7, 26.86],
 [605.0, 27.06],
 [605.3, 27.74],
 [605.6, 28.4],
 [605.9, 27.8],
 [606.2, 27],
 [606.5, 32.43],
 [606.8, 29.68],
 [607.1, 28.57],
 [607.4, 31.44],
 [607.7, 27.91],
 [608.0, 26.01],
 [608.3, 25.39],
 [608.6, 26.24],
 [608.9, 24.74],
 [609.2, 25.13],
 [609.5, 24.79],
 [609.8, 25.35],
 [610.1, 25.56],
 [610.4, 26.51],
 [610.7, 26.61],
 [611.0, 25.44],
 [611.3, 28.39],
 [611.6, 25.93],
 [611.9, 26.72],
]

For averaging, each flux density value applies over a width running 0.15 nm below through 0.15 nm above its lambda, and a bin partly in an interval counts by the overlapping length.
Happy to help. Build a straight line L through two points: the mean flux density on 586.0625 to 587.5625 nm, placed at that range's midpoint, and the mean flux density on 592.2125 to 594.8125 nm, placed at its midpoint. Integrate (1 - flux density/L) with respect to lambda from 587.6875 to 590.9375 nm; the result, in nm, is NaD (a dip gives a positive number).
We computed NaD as 0.36 nm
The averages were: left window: 28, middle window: 24.9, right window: 27.9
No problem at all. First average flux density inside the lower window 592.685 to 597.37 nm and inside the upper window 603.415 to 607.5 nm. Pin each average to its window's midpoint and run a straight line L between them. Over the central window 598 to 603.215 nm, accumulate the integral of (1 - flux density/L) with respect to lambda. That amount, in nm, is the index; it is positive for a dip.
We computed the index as 0.27 nm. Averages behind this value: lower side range 28.4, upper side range 28.2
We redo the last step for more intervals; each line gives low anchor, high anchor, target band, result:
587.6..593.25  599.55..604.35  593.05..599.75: -0.358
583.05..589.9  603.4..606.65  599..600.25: -0.016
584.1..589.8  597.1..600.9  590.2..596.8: -0.250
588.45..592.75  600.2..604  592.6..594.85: -0.237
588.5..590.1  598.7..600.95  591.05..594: -0.396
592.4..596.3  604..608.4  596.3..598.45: 0.094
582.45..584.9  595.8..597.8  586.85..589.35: 0.215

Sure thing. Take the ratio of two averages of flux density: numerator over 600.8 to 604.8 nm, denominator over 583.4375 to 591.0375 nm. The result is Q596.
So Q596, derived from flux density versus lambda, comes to 1.01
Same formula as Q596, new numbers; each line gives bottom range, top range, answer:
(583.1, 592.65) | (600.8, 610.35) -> 1.02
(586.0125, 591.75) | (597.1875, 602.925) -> 1.03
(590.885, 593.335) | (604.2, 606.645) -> 1.03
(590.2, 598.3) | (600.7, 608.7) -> 0.99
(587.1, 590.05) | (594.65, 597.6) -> 1.13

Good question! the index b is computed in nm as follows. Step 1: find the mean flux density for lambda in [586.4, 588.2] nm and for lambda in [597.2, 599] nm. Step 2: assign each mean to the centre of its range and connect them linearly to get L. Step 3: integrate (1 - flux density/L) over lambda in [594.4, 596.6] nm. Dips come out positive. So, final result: -0.13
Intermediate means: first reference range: 28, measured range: 28.4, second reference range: 26.3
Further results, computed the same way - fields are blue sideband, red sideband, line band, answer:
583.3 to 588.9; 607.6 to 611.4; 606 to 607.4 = -0.18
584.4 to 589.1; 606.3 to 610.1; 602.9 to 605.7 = 0.01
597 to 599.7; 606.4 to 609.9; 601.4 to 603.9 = -0.03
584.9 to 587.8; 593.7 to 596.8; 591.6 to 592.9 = 0.08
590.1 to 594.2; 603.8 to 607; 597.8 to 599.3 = 0.06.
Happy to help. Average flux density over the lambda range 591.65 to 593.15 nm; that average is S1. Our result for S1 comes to 26.9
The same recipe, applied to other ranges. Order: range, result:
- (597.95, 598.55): 25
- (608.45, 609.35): 25.4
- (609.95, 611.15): 26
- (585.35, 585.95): 27.2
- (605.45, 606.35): 27.7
